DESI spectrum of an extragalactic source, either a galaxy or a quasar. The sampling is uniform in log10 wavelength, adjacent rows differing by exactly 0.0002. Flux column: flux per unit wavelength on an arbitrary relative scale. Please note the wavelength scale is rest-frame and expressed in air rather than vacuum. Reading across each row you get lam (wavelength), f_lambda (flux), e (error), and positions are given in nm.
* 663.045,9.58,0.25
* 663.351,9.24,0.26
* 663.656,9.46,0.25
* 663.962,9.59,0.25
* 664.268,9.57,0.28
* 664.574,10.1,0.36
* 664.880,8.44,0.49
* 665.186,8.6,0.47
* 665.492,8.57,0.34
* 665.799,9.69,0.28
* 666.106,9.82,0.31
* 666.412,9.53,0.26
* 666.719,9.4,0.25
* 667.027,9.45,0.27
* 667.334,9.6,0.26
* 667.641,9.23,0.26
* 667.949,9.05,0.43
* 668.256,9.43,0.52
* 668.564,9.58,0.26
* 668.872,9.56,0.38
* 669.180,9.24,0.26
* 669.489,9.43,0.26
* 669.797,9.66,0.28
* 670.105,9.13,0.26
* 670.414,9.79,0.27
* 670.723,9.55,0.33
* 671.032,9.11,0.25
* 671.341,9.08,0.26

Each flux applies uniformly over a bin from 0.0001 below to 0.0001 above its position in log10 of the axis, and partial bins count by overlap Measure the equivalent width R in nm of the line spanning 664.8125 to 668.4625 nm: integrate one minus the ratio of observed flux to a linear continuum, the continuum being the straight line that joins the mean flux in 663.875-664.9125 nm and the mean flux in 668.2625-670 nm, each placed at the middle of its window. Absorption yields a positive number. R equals 0.09 nm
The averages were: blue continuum 9.53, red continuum 9.48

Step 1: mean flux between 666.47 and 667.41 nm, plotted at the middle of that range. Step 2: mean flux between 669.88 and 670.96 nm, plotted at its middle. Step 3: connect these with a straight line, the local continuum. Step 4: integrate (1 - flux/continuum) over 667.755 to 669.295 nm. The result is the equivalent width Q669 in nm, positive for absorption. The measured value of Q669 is 0.02 nm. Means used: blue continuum 9.47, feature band 9.37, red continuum 9.47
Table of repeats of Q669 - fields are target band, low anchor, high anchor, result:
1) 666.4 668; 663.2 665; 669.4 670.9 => 0.01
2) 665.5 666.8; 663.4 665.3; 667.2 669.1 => -0.02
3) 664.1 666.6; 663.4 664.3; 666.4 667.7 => 0.05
